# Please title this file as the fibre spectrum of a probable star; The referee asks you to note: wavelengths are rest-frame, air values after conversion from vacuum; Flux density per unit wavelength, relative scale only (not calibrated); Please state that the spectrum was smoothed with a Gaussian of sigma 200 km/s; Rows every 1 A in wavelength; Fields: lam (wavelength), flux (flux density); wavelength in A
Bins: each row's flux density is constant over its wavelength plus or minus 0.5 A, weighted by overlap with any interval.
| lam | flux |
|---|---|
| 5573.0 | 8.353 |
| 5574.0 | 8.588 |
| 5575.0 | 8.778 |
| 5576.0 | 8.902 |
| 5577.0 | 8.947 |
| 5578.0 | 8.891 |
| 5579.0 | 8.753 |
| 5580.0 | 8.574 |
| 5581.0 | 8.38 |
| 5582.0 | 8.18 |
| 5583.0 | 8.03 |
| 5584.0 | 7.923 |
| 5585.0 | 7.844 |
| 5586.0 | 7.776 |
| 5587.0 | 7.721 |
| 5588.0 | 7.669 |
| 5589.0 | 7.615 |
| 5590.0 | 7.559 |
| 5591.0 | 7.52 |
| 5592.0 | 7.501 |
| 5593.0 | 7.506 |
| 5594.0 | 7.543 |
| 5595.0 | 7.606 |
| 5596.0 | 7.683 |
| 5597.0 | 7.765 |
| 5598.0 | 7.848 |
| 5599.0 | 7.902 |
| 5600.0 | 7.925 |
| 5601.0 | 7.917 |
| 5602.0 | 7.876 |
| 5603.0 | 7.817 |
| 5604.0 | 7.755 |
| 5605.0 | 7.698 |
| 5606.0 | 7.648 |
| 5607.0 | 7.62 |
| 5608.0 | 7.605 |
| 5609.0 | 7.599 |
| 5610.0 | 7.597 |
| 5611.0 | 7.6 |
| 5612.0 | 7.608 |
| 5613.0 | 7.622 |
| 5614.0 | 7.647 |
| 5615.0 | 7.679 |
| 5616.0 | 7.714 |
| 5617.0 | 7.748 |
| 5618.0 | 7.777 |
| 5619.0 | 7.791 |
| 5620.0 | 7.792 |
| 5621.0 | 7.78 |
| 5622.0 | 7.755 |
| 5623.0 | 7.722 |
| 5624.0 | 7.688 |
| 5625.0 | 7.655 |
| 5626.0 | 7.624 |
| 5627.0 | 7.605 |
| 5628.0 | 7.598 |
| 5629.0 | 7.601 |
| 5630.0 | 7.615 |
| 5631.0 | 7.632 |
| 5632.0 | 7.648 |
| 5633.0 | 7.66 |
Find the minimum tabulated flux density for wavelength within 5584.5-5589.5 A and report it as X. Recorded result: 7.615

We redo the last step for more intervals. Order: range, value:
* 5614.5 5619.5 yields 7.679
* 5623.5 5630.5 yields 7.598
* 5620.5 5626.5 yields 7.624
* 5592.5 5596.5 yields 7.506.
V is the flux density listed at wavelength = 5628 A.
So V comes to 7.598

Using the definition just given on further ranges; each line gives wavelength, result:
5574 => 8.588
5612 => 7.608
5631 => 7.632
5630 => 7.615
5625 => 7.655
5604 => 7.755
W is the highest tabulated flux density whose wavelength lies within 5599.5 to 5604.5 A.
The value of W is 7.925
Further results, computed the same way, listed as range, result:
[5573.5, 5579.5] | 8.947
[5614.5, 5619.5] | 7.791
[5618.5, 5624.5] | 7.792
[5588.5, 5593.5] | 7.615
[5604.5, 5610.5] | 7.698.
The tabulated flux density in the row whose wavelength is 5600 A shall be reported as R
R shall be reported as 7.925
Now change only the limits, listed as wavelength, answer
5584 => 7.923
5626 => 7.624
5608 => 7.605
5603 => 7.817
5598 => 7.848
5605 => 7.698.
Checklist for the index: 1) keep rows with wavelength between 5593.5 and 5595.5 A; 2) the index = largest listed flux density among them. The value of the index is 7.606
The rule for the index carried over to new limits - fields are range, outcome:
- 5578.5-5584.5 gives 8.753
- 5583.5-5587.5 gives 7.923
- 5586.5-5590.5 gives 7.721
